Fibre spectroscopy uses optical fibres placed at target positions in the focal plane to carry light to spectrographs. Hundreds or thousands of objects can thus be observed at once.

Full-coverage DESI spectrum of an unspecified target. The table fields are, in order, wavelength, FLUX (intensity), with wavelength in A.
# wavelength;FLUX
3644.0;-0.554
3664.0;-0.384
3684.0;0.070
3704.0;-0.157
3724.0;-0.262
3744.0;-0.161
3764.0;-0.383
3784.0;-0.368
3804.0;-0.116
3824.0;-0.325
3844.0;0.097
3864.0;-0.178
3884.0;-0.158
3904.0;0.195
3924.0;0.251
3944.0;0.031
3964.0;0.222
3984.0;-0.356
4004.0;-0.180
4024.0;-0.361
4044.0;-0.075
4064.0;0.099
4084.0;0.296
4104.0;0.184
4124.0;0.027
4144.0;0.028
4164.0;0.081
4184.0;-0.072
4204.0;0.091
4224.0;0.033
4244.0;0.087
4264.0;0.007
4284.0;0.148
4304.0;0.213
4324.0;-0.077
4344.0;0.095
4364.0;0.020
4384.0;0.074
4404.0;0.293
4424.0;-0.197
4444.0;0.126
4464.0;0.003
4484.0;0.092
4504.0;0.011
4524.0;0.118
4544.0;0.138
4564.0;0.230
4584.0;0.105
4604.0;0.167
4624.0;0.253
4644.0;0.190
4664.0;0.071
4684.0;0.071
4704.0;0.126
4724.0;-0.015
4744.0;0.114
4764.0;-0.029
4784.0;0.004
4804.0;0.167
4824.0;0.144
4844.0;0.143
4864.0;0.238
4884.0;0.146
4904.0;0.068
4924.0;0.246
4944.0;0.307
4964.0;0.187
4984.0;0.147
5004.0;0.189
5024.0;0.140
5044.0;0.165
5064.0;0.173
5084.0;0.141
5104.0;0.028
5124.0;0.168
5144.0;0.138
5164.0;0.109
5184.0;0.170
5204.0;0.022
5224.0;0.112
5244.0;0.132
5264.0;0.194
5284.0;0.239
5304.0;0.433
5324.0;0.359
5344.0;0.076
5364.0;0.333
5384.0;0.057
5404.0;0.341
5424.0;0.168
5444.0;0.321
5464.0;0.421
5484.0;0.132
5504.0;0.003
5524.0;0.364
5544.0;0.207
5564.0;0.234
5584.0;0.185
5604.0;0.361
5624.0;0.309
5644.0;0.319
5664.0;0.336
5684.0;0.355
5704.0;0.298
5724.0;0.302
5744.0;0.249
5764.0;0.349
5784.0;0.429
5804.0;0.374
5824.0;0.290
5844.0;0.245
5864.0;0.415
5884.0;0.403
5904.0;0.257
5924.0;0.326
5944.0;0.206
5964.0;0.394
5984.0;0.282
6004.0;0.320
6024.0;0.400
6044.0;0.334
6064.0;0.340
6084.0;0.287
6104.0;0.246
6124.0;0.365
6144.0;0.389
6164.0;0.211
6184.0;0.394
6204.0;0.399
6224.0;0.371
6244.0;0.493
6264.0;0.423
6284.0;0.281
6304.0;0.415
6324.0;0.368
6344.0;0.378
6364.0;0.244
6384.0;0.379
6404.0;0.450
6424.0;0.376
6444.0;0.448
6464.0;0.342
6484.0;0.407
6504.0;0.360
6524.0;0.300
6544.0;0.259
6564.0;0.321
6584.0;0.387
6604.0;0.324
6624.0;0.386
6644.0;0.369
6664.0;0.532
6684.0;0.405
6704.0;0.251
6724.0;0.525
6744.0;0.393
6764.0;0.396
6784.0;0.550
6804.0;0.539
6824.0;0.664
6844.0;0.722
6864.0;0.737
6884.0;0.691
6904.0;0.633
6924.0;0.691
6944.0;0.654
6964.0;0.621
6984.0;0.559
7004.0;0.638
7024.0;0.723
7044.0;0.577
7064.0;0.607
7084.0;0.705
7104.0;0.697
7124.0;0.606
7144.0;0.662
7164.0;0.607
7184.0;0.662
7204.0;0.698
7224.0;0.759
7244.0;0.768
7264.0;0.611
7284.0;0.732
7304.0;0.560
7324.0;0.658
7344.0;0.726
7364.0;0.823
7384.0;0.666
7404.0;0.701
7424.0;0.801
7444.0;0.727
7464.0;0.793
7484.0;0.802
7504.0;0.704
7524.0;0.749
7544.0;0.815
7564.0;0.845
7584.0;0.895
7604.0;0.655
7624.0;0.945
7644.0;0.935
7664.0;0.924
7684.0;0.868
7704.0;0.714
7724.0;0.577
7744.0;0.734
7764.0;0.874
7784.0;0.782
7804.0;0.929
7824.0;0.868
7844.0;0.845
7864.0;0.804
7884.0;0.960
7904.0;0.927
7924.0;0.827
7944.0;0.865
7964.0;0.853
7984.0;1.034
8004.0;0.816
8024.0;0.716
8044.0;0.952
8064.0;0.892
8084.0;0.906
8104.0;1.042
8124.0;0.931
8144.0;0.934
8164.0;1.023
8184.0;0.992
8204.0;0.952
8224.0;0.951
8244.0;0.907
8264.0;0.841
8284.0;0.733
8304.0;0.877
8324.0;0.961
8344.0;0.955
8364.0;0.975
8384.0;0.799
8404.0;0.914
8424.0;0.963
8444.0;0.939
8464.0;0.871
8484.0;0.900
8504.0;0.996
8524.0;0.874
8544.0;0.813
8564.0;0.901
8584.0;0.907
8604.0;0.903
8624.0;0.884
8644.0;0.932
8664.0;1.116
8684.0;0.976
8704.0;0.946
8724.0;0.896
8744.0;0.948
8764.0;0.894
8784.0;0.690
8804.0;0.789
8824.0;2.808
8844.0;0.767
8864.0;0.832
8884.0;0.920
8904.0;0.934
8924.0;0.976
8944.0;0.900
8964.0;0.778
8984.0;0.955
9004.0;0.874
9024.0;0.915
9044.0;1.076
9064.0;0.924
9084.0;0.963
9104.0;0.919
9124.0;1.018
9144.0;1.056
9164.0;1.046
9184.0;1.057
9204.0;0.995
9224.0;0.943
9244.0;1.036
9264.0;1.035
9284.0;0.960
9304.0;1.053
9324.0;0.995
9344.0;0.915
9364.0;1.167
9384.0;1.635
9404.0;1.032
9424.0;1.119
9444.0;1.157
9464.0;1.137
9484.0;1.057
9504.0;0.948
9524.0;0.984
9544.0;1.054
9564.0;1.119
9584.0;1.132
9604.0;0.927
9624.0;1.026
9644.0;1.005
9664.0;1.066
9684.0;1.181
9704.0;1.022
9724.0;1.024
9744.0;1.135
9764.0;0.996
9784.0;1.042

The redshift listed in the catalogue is 0.702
